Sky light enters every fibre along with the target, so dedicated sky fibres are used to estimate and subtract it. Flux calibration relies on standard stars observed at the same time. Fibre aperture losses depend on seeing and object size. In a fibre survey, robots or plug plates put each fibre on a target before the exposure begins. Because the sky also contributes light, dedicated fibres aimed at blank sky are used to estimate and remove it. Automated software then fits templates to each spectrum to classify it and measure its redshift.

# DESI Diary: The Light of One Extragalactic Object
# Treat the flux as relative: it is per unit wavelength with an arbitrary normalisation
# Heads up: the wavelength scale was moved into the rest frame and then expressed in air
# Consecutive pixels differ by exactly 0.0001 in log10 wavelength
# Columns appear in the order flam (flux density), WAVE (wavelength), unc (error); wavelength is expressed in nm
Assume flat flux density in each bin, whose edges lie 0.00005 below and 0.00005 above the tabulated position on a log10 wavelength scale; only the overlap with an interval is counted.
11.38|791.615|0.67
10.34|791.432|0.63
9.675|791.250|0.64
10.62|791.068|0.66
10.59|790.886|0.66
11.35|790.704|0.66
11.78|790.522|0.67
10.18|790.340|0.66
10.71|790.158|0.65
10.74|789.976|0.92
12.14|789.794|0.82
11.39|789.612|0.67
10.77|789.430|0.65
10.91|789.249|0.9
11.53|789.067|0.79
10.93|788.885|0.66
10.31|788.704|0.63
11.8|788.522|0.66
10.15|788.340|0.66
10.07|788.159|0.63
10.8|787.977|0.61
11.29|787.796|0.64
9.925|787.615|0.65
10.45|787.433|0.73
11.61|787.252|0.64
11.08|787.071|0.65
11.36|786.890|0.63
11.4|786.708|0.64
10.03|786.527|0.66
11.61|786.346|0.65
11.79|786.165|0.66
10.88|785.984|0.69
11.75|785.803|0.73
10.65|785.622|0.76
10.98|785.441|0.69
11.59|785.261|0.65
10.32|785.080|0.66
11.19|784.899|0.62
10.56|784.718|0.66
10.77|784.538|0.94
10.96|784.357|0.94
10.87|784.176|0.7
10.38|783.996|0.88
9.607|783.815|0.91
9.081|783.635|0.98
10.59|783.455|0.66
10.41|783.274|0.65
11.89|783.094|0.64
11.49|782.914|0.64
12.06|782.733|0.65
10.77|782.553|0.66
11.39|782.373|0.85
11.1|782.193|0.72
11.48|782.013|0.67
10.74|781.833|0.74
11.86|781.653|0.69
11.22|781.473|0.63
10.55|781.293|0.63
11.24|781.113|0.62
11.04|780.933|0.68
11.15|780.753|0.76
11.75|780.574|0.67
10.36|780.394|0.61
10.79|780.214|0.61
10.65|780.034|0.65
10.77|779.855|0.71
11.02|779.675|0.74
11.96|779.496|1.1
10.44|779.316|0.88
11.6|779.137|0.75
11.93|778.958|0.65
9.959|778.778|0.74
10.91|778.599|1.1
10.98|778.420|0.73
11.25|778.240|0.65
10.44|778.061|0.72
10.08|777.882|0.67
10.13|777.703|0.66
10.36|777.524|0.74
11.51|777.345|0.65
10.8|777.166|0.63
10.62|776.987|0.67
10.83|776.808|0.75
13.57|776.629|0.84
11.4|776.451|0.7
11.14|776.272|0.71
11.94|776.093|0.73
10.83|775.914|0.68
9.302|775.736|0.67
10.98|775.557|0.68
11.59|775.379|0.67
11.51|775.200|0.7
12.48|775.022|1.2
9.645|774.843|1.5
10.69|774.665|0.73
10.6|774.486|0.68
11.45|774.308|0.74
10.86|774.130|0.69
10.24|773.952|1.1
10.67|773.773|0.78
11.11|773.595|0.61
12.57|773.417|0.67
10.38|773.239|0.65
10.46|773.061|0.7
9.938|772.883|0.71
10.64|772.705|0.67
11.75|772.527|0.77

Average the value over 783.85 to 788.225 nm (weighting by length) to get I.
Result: 10.9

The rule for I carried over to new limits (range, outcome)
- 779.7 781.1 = 10.9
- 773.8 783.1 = 11.1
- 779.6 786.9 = 11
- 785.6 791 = 11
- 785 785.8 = 11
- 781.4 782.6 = 11.2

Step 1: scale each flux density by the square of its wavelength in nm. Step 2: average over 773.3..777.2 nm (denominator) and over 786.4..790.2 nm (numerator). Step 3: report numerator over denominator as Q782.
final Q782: 1.02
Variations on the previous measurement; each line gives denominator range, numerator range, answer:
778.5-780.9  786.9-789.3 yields 1.01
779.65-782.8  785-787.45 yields 1.02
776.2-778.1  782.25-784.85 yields 1.00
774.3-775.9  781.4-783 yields 1.06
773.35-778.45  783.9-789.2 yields 1.02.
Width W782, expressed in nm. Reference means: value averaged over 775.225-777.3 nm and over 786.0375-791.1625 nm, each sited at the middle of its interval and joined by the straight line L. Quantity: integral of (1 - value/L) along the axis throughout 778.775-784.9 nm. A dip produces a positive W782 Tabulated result 0.07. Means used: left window 11.2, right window 11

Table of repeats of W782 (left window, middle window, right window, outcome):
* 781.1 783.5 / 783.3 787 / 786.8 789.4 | 0.08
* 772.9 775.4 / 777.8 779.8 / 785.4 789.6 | 0.00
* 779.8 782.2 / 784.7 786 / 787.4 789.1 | -0.02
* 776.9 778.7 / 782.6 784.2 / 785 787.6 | 0.04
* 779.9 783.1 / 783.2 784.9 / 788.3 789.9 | 0.11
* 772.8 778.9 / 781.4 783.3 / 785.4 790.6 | -0.07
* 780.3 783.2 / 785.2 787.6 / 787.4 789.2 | -0.05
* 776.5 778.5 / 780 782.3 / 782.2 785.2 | -0.05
